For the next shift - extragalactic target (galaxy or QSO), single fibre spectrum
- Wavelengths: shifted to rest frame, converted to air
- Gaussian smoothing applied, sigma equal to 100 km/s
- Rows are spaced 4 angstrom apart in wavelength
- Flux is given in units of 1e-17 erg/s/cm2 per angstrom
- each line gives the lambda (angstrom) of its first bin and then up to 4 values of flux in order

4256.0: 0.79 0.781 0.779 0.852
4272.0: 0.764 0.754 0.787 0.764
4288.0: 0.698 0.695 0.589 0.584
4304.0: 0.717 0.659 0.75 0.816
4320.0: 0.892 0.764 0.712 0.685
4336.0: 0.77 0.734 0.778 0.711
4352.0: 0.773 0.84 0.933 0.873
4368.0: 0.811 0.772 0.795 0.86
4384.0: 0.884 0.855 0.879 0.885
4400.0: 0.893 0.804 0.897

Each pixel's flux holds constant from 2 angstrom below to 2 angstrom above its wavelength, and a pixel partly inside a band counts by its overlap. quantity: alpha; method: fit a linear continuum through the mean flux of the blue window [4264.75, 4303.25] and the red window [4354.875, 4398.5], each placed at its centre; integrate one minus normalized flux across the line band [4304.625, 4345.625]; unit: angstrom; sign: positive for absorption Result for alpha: 1.37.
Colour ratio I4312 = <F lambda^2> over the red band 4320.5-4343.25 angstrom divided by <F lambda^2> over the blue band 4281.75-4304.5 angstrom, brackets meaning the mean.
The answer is 1.13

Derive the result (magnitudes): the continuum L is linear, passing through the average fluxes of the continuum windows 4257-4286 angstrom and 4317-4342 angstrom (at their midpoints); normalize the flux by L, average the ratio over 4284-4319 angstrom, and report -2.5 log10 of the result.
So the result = 0.11 mag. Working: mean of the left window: 0.783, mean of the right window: 0.762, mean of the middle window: 0.699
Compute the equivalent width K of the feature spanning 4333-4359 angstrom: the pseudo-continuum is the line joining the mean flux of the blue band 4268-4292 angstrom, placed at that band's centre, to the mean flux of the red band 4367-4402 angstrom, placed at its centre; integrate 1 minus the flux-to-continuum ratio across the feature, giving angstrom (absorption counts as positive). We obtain 1.4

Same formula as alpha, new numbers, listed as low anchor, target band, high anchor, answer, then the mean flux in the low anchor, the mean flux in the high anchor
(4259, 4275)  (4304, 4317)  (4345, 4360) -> 1.0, 0.792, 0.796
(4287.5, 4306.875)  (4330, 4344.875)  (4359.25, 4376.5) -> 0.3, 0.654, 0.833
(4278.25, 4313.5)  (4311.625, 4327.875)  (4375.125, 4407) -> -1.5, 0.692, 0.86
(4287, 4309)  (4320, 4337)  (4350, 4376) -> -0.3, 0.655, 0.831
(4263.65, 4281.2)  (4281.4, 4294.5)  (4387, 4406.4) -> 1.3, 0.788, 0.864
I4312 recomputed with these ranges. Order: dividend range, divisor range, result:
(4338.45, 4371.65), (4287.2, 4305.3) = 1.27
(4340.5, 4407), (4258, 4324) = 1.16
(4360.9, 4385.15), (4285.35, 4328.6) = 1.20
